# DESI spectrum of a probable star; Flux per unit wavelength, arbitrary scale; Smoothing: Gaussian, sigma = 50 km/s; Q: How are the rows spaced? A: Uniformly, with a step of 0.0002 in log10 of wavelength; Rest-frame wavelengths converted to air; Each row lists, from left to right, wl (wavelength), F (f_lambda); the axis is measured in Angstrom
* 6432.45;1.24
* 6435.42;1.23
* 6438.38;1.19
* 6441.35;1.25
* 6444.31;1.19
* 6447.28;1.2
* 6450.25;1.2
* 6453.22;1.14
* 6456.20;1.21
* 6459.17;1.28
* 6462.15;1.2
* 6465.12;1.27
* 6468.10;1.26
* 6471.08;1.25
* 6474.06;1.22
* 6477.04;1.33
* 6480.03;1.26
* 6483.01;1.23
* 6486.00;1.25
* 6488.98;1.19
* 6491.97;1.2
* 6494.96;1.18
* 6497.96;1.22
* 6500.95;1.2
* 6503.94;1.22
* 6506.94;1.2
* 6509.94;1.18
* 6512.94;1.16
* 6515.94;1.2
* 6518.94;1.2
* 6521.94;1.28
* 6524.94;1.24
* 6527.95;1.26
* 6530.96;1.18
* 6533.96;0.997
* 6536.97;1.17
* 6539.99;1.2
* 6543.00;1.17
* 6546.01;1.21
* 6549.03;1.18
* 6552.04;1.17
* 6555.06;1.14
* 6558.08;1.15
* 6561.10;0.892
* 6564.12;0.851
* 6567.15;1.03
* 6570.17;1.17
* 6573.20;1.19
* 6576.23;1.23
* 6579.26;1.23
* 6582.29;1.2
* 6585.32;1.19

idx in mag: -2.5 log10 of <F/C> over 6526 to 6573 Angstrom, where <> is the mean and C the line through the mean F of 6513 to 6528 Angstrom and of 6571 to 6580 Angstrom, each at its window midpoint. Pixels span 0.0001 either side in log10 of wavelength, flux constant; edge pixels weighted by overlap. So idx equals 0.091 mag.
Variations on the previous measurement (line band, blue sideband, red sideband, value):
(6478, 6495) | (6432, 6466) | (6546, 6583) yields -0.04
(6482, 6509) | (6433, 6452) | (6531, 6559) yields -0.02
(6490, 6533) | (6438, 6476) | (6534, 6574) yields -0.04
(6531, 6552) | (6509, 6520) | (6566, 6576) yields 0.01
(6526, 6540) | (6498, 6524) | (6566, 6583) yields 0.03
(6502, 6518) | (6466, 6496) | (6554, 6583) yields 0.00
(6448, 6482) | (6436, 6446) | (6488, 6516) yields -0.03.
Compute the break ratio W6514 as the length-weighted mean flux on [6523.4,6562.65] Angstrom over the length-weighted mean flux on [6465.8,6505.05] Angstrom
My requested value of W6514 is 0.9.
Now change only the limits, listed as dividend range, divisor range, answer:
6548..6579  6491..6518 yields 0.92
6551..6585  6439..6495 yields 0.91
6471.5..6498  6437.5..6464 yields 1.02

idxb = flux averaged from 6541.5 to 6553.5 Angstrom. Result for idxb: 1.18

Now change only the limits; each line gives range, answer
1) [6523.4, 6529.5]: 1.25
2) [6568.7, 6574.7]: 1.18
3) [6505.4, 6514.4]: 1.18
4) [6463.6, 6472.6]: 1.26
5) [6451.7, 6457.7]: 1.17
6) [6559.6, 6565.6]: 0.872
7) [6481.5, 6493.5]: 1.22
